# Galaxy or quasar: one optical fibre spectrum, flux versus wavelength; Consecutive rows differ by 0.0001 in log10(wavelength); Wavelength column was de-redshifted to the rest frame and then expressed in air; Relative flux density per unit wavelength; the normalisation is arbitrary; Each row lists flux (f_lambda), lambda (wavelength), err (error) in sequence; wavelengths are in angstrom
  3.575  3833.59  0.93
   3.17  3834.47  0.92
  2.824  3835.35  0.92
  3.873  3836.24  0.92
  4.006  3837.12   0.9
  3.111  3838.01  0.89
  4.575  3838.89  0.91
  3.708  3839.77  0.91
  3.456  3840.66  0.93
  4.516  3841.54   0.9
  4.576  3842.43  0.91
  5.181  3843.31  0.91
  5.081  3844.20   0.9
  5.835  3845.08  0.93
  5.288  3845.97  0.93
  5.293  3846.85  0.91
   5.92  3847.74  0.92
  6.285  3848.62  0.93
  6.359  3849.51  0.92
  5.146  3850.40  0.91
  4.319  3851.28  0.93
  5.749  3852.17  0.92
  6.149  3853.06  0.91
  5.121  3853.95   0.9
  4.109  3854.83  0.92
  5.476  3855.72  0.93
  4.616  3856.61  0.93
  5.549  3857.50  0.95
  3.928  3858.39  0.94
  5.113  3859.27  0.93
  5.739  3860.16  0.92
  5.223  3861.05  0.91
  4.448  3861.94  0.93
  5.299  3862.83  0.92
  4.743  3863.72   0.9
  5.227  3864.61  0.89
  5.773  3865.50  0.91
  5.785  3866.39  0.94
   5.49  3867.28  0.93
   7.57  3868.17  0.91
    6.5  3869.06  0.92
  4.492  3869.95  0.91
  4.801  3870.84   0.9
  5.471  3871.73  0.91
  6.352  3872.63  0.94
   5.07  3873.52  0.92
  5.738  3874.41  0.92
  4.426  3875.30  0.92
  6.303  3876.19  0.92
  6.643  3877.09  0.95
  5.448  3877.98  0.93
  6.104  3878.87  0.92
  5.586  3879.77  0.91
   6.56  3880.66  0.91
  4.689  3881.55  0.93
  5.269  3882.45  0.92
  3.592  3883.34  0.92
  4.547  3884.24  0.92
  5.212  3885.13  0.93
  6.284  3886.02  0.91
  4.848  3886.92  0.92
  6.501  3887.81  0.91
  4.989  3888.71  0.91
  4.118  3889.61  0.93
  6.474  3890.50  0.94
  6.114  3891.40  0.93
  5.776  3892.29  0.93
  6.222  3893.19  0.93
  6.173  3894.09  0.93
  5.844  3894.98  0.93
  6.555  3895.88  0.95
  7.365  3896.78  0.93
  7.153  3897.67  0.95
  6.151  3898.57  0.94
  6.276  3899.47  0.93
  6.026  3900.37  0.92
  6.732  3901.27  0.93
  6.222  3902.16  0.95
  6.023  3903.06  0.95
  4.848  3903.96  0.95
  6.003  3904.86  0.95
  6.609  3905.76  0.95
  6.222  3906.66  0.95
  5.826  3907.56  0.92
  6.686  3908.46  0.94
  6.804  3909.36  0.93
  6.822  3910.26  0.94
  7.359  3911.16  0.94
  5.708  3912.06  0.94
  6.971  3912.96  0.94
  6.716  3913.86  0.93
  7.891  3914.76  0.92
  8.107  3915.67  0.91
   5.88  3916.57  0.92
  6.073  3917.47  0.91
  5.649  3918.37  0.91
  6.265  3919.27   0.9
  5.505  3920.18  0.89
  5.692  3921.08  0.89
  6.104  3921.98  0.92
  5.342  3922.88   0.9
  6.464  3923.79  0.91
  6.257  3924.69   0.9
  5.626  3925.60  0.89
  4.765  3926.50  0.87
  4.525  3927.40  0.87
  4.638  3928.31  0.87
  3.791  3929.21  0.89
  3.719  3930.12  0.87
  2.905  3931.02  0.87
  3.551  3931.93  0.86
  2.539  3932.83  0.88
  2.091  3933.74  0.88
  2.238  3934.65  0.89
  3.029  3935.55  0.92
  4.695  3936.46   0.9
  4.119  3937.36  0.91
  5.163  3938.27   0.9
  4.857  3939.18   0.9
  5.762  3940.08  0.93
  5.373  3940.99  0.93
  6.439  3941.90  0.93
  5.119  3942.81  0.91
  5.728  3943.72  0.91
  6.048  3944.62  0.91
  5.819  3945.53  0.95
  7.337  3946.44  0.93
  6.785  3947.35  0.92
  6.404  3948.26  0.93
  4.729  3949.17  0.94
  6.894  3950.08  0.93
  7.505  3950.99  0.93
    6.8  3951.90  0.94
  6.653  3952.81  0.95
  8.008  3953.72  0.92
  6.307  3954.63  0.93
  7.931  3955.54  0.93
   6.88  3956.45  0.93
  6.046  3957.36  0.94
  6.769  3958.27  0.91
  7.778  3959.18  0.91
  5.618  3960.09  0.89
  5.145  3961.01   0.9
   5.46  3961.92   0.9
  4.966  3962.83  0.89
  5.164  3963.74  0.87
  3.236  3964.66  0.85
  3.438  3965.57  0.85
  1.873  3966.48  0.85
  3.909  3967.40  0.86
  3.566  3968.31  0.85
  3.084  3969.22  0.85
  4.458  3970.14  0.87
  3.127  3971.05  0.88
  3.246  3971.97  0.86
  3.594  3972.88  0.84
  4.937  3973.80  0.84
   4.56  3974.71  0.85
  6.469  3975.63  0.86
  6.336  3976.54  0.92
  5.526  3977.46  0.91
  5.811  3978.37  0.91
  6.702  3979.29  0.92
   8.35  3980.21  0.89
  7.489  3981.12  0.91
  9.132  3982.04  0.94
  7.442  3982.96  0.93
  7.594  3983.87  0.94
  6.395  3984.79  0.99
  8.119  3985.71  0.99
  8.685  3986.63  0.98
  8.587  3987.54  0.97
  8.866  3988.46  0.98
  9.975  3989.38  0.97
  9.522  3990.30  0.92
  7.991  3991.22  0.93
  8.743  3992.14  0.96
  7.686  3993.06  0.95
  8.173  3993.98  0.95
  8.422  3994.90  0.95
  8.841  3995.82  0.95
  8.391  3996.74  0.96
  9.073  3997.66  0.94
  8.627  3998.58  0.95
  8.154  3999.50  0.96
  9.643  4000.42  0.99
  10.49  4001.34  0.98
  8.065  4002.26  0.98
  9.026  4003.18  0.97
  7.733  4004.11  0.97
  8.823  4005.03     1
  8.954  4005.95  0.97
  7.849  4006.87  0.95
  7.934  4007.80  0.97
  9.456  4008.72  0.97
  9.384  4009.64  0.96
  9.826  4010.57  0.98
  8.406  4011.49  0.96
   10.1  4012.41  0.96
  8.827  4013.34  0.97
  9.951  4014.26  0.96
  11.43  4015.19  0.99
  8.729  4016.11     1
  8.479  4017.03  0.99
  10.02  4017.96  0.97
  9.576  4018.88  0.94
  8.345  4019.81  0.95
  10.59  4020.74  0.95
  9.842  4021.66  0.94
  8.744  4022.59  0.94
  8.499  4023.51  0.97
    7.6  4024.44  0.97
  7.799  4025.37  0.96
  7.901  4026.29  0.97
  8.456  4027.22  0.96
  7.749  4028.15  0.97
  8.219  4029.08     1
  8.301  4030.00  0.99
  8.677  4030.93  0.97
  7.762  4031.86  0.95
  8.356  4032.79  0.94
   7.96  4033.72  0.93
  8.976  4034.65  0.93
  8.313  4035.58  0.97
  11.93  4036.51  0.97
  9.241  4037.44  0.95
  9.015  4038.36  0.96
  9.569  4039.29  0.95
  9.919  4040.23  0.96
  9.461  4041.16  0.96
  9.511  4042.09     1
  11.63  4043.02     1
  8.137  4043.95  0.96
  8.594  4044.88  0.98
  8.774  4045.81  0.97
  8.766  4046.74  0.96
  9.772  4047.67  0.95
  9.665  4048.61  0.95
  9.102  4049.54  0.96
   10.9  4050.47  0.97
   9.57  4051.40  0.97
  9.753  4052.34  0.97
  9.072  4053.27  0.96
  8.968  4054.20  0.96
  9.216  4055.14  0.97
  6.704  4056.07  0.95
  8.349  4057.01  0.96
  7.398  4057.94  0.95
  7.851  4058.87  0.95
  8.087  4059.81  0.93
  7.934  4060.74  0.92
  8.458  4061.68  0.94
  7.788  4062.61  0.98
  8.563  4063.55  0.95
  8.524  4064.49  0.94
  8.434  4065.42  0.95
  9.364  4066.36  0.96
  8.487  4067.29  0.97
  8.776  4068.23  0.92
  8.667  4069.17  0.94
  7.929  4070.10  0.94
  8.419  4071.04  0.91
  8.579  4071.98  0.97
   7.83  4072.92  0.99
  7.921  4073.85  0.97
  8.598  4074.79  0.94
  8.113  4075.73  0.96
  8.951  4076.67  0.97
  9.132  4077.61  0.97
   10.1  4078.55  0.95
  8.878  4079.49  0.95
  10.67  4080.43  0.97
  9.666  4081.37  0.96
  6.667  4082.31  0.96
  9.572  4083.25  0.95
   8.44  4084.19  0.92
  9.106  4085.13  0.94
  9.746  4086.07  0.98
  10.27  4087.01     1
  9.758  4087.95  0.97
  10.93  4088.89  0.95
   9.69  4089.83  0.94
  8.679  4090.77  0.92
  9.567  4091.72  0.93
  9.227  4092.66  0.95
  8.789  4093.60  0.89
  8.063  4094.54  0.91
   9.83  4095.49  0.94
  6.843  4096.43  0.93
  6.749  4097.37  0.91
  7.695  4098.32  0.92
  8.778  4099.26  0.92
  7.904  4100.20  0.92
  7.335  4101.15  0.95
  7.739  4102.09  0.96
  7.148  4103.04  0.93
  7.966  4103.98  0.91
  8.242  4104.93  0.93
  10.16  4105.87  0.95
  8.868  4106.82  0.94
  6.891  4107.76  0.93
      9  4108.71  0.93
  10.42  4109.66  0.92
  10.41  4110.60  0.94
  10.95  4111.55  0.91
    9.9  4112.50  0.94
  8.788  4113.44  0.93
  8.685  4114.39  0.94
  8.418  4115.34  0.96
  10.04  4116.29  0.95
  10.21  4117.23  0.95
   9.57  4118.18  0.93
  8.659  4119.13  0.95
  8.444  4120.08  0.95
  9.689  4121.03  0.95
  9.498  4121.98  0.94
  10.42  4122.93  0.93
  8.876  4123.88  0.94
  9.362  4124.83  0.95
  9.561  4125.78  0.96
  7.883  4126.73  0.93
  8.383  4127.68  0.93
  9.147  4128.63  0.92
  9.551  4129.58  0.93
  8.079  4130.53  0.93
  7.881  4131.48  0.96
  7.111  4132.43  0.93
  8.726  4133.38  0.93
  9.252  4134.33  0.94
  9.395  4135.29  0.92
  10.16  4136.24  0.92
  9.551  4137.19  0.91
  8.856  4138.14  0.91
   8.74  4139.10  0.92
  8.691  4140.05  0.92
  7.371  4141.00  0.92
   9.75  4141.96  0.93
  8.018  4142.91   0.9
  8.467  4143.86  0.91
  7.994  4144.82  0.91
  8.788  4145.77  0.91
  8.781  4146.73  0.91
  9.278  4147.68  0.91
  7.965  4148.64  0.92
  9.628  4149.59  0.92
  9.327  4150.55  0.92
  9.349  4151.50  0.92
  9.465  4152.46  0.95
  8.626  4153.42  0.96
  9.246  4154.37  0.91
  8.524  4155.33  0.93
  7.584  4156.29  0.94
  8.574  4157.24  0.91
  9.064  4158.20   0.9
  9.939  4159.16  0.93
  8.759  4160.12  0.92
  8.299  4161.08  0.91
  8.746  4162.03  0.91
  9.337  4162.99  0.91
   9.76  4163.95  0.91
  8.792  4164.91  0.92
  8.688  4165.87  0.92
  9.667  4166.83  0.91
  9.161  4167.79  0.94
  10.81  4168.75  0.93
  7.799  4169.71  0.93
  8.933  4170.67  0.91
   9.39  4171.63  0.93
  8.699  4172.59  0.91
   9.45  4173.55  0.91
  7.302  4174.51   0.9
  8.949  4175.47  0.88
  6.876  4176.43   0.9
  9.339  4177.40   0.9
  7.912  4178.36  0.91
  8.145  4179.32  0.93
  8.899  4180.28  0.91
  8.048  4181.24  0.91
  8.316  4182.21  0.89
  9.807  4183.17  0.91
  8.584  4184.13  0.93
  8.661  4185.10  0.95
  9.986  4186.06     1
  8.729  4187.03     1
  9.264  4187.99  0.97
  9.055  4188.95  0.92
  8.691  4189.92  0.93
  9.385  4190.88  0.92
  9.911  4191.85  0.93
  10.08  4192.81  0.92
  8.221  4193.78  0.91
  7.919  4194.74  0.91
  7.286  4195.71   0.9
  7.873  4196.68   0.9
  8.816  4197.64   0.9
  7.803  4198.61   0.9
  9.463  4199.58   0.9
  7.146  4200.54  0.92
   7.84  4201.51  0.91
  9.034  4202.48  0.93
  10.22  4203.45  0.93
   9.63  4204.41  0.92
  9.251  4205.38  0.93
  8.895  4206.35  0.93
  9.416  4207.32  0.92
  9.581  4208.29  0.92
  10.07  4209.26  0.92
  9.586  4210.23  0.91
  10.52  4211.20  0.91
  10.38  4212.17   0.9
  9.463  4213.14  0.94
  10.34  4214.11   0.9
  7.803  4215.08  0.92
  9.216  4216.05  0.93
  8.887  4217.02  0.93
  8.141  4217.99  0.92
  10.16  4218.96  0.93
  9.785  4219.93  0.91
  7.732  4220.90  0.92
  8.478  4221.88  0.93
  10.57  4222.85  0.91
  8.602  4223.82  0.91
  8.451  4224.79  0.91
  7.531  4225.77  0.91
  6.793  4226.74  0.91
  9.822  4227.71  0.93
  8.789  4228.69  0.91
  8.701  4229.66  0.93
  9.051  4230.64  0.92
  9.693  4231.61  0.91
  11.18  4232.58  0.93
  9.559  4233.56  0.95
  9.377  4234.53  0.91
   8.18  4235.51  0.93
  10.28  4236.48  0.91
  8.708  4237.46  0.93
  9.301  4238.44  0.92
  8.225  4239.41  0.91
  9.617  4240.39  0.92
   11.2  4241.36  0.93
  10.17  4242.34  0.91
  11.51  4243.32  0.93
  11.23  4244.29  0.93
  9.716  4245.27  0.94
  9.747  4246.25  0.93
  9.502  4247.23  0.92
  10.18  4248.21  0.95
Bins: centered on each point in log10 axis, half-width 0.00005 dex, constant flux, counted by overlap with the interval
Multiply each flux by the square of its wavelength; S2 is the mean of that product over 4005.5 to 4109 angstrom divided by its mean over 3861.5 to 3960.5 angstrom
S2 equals 1.65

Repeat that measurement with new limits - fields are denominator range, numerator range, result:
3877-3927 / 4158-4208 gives 1.69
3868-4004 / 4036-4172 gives 1.59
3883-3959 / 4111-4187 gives 1.73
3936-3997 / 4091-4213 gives 1.55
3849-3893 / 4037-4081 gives 1.80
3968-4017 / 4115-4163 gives 1.23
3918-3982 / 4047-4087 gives 1.76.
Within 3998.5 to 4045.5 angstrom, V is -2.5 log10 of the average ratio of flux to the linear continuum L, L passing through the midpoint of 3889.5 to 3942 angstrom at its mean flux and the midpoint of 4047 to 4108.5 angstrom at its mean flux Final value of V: -0.18 mag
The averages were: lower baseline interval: 5.61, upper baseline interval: 8.69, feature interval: 8.99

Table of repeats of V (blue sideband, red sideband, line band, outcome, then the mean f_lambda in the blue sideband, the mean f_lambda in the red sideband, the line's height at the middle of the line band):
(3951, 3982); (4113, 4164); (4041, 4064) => -0.23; 5.51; 8.92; 7.22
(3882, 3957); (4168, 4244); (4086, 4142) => -0.12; 5.75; 9.05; 7.99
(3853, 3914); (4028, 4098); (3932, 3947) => 0.38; 5.74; 8.87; 6.72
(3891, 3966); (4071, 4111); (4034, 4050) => -0.20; 5.77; 8.78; 7.87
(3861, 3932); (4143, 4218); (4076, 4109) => -0.11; 5.76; 8.92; 7.94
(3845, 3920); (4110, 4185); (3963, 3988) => 0.23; 5.79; 8.94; 6.9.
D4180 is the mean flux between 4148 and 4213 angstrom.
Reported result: 8.94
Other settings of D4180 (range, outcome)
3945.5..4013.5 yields 7.04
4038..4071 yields 8.87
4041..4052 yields 9.5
